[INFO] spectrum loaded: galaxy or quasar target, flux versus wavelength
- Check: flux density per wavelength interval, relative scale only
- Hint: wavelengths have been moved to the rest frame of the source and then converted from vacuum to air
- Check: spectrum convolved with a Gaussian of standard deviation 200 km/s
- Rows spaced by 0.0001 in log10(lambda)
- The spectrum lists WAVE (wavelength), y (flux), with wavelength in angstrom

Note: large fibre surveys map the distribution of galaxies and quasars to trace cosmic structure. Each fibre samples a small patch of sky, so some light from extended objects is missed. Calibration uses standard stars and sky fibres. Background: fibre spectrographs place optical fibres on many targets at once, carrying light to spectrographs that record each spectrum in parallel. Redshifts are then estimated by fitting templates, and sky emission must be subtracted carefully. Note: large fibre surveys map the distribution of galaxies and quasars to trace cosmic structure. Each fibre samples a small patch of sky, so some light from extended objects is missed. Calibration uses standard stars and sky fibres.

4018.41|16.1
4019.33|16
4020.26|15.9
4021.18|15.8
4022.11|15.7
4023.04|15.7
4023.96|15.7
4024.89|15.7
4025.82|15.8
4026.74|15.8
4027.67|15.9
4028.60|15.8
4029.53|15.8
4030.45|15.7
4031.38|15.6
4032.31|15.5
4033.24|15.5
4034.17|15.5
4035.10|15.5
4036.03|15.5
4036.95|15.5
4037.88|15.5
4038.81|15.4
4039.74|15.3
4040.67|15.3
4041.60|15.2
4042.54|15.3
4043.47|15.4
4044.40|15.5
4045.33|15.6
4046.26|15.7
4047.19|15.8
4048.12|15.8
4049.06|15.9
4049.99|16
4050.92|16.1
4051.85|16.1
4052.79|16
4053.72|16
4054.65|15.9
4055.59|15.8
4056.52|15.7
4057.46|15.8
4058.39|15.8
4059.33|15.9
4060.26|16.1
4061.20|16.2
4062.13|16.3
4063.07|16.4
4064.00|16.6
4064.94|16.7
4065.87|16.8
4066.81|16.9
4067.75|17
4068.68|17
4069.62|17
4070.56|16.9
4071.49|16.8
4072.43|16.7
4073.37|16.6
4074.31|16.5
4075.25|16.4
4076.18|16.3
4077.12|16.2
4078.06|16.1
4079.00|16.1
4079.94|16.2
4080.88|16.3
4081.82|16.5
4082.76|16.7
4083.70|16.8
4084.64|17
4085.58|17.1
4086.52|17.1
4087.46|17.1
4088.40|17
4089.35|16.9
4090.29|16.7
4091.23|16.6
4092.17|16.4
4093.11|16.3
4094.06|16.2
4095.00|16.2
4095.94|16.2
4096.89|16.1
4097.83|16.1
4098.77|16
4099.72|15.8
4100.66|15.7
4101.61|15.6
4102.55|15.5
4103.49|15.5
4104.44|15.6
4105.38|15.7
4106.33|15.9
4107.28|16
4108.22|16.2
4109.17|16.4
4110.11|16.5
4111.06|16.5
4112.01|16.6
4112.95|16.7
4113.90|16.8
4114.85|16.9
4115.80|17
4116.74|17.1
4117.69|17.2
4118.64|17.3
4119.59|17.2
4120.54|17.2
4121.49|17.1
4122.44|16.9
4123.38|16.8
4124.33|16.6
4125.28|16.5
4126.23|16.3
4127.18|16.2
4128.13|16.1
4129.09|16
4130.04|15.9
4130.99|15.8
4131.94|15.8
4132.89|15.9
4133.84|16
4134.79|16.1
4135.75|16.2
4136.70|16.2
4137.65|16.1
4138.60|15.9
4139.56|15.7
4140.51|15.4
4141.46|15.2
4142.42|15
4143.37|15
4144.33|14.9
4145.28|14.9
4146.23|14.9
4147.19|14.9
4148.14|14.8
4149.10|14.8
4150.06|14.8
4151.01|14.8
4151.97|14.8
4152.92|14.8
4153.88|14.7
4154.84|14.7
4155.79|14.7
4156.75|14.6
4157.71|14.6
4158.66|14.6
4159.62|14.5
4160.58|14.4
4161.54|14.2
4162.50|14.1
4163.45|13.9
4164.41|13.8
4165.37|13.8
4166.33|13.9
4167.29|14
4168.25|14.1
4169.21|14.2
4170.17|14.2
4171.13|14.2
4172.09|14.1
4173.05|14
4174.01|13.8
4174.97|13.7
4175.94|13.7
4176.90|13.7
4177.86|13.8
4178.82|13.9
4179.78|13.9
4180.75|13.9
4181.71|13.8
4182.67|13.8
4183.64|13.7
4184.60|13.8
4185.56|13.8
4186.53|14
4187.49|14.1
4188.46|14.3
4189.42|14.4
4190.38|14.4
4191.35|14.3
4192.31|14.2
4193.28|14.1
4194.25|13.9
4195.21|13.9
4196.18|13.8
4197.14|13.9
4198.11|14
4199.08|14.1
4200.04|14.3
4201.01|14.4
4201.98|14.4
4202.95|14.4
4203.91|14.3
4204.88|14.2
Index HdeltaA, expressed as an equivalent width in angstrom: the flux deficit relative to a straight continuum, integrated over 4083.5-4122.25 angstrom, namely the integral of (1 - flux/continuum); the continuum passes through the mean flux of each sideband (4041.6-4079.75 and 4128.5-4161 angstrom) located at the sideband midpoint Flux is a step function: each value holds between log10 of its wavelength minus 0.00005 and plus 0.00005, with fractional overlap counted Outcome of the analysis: -1.9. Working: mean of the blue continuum 16.2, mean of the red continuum 15.2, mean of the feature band 16.5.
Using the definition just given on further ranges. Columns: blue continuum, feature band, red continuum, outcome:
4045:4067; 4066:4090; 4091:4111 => -1.0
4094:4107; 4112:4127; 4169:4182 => -1.5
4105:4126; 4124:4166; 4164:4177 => 0.1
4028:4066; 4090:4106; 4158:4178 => -1.0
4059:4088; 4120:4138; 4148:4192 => -1.3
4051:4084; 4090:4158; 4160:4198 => -3.4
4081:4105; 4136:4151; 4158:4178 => -0.4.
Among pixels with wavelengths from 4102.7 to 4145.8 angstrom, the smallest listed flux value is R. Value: 14.9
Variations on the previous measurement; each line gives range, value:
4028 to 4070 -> 15.2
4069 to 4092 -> 16.1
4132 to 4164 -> 13.9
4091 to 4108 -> 15.5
